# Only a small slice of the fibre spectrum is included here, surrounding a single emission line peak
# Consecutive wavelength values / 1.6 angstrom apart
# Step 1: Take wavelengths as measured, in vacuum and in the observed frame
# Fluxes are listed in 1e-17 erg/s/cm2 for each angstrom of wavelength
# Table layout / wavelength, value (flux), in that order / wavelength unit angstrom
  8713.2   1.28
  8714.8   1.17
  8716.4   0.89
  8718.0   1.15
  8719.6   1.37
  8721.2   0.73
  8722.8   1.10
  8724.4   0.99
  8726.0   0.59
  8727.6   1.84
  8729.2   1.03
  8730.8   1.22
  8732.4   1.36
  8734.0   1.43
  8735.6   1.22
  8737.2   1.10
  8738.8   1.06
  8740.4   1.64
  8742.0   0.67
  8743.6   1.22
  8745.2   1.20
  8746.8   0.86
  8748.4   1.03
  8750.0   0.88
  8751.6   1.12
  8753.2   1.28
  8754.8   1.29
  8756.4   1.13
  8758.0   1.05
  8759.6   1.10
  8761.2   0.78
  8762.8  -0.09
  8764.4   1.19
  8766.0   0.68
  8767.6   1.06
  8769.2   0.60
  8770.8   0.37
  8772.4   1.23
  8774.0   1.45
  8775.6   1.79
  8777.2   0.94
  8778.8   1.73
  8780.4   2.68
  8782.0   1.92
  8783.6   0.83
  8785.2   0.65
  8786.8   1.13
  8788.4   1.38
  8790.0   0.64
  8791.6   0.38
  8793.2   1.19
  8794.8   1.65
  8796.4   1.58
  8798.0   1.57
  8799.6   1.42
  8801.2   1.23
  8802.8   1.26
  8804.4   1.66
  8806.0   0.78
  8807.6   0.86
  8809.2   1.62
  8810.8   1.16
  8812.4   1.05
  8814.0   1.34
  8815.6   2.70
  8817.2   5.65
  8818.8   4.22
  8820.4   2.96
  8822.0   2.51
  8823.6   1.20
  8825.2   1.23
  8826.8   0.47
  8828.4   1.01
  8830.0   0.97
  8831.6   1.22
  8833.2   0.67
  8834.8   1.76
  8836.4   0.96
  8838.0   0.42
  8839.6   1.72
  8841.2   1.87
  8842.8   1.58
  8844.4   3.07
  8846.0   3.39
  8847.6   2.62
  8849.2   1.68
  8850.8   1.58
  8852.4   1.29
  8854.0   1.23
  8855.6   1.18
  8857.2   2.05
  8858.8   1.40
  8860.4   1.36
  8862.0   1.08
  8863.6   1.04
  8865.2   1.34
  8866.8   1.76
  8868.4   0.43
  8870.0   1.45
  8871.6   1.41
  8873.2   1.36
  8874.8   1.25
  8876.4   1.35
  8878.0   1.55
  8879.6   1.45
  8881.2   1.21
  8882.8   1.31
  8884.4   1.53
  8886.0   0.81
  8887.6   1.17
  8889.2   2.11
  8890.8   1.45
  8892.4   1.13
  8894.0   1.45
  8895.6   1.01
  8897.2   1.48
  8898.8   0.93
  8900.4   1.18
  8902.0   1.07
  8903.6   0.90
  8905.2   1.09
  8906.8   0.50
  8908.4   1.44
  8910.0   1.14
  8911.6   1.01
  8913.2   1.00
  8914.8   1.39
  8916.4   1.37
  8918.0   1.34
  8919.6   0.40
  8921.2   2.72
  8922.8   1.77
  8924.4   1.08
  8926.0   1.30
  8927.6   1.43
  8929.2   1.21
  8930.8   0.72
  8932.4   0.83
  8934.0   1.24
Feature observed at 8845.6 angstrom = [N II] 6583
